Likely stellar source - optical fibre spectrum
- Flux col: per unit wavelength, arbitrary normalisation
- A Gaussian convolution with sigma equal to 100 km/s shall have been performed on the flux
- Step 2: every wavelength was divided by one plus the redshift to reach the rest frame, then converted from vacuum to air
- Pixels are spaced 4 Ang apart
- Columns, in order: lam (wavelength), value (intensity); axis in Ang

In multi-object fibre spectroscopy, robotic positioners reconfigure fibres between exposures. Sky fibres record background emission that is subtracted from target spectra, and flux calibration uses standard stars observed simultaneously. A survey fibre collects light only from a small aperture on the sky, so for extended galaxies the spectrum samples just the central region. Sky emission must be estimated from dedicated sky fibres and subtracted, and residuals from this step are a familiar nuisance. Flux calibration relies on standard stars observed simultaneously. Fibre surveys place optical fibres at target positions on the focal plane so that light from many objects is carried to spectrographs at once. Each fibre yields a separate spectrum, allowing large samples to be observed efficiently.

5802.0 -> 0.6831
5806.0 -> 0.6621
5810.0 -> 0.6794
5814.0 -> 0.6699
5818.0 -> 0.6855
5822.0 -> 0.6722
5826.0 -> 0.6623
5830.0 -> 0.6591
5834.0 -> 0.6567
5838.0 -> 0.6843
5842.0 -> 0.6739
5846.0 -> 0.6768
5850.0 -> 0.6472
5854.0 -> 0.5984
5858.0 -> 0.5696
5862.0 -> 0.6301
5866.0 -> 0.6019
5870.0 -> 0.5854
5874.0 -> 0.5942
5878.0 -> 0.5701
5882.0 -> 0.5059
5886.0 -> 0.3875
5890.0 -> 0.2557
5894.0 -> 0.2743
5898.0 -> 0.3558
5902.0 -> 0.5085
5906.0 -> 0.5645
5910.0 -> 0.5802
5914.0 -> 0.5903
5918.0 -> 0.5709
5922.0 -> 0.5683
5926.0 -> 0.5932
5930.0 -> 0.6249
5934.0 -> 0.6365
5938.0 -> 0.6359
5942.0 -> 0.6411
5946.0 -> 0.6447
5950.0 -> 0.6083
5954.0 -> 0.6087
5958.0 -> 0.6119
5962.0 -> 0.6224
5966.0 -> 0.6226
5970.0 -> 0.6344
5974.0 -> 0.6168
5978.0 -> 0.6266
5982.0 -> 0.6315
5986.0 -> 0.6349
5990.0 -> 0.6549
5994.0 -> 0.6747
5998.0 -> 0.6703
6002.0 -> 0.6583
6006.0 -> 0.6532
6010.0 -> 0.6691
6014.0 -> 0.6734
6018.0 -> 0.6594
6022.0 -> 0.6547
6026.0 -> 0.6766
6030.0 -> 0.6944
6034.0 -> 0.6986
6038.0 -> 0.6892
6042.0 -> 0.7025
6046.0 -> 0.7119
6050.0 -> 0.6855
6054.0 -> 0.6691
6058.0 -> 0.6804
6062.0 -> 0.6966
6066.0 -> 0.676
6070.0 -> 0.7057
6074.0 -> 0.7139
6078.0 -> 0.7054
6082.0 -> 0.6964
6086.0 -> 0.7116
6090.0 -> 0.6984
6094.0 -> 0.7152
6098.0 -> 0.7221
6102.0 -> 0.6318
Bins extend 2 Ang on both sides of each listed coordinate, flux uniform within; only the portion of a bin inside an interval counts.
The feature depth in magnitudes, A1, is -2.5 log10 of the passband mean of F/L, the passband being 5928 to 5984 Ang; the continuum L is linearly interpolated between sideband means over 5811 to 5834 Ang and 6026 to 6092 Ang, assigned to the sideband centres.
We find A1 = 0.10 mag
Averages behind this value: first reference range 0.669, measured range 0.626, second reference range 0.695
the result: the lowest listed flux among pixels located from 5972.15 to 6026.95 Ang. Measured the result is 0.6168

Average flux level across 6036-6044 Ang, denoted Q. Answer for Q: 0.696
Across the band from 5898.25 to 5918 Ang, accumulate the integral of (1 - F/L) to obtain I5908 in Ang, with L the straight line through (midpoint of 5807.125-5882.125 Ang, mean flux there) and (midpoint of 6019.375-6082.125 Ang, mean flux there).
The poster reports 3.3 Ang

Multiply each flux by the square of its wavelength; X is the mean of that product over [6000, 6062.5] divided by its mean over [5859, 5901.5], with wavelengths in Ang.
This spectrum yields 1.49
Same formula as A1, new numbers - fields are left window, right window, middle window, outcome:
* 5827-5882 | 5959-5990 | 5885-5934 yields 0.25 mag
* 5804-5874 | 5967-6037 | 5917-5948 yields 0.06 mag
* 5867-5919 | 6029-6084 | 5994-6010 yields -0.06 mag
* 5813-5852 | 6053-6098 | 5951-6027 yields 0.07 mag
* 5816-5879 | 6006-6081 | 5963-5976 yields 0.07 mag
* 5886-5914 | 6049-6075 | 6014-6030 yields -0.07 mag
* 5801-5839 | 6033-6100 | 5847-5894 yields 0.26 mag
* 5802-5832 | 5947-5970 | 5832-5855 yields 0.00 mag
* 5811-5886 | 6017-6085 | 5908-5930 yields 0.11 mag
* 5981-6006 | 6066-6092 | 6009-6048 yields -0.01 mag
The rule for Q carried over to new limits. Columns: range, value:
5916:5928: 0.577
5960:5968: 0.623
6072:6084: 0.705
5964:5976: 0.625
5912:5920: 0.581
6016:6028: 0.664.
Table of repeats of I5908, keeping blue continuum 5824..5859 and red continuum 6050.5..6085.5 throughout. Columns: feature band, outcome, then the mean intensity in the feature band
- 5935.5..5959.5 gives 1.6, 0.626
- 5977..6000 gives 1.0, 0.65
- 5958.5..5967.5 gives 0.7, 0.621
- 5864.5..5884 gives 2.5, 0.571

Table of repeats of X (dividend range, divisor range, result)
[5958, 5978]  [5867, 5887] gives 1.19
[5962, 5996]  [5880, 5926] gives 1.37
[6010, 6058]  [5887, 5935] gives 1.41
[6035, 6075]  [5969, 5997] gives 1.11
